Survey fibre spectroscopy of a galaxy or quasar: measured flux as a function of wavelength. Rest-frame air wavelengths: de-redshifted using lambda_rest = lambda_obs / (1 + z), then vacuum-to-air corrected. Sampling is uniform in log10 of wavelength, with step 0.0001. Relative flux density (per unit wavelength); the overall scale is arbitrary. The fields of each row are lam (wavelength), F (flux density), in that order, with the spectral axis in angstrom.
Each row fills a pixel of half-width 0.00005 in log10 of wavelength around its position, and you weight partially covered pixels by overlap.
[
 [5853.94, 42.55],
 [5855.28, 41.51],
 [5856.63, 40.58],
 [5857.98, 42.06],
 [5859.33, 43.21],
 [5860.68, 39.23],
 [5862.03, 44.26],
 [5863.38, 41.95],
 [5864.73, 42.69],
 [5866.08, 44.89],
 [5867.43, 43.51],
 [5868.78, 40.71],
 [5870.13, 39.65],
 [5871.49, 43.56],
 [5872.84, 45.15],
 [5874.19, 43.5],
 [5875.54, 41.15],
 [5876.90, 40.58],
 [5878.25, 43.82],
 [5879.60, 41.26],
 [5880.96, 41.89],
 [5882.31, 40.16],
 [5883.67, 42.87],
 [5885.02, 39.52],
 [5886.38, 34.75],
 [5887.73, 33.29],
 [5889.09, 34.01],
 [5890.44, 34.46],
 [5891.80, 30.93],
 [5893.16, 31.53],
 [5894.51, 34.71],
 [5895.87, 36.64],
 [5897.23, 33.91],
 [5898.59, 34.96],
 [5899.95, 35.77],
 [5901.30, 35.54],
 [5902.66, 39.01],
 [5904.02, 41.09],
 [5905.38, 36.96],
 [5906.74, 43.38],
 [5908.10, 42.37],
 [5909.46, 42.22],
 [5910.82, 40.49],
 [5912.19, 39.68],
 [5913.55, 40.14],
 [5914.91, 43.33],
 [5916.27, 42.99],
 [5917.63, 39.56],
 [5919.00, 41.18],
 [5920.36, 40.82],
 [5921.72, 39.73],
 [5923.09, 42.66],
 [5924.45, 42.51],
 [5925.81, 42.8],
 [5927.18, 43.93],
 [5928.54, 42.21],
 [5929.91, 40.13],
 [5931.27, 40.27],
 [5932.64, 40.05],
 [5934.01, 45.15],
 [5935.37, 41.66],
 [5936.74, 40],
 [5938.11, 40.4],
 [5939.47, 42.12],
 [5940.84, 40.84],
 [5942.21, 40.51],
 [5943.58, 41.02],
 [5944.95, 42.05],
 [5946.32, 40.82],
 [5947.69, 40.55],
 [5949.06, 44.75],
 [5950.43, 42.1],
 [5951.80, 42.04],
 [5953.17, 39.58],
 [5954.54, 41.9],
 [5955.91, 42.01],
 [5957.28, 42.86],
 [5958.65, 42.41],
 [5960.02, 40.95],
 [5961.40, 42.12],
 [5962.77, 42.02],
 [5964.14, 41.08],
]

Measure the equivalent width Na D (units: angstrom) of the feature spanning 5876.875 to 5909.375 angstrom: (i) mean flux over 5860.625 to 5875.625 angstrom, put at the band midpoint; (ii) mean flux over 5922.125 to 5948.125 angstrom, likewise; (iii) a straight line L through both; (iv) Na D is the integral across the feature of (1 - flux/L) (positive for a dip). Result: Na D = 3.5 angstrom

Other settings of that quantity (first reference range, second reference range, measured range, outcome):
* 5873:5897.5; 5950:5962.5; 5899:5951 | -1.2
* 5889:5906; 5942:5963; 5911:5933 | -1.8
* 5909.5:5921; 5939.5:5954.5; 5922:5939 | -0.2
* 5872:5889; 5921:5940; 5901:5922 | 0.3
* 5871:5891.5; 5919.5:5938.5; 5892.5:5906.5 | 1.5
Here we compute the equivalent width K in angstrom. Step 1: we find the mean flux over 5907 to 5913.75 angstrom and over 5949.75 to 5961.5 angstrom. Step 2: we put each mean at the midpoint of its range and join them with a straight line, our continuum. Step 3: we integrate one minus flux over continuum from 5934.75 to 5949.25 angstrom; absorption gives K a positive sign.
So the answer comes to 0.1 angstrom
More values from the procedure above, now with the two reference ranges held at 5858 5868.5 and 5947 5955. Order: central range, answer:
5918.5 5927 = 0.07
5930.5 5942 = 0.19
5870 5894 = 2.01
